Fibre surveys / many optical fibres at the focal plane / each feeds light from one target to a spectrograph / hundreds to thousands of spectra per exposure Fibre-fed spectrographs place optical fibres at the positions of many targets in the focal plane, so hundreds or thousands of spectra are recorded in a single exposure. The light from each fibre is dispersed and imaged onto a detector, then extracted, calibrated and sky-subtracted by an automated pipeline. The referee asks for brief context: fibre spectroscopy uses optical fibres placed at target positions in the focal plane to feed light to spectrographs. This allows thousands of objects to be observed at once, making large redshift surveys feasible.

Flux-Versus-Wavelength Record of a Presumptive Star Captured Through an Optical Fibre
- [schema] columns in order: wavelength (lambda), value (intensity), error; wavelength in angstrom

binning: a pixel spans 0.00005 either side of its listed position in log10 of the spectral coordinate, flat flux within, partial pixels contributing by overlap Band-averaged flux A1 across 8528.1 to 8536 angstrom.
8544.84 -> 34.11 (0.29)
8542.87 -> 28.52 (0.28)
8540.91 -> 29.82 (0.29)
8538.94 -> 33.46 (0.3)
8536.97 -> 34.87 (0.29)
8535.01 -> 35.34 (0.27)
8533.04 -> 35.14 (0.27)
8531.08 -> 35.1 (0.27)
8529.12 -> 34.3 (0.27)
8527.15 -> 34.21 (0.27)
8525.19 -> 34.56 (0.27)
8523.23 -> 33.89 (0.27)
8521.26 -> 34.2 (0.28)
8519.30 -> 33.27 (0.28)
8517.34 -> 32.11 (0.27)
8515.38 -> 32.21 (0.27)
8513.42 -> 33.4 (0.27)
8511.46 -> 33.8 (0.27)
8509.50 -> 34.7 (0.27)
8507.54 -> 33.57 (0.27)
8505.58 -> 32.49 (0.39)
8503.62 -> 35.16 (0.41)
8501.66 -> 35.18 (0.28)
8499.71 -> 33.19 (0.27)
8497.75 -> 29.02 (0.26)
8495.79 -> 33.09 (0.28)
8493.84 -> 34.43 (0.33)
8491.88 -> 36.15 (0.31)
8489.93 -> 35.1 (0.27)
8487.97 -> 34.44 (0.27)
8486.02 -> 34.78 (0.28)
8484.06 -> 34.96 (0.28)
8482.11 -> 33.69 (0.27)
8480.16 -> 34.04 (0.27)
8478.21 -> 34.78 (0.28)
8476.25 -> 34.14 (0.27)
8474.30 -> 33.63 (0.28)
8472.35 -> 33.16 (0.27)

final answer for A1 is 35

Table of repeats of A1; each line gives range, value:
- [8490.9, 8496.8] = 34.5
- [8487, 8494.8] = 35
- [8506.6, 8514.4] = 33.9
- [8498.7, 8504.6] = 34.5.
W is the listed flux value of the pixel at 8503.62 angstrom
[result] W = 35.16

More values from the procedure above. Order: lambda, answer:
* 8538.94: 33.46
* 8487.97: 34.44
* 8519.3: 33.27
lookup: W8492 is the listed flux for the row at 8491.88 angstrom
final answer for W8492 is 36.15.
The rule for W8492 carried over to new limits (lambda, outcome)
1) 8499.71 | 33.19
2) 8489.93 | 35.1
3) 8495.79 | 33.09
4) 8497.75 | 29.02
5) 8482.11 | 33.69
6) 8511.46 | 33.8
